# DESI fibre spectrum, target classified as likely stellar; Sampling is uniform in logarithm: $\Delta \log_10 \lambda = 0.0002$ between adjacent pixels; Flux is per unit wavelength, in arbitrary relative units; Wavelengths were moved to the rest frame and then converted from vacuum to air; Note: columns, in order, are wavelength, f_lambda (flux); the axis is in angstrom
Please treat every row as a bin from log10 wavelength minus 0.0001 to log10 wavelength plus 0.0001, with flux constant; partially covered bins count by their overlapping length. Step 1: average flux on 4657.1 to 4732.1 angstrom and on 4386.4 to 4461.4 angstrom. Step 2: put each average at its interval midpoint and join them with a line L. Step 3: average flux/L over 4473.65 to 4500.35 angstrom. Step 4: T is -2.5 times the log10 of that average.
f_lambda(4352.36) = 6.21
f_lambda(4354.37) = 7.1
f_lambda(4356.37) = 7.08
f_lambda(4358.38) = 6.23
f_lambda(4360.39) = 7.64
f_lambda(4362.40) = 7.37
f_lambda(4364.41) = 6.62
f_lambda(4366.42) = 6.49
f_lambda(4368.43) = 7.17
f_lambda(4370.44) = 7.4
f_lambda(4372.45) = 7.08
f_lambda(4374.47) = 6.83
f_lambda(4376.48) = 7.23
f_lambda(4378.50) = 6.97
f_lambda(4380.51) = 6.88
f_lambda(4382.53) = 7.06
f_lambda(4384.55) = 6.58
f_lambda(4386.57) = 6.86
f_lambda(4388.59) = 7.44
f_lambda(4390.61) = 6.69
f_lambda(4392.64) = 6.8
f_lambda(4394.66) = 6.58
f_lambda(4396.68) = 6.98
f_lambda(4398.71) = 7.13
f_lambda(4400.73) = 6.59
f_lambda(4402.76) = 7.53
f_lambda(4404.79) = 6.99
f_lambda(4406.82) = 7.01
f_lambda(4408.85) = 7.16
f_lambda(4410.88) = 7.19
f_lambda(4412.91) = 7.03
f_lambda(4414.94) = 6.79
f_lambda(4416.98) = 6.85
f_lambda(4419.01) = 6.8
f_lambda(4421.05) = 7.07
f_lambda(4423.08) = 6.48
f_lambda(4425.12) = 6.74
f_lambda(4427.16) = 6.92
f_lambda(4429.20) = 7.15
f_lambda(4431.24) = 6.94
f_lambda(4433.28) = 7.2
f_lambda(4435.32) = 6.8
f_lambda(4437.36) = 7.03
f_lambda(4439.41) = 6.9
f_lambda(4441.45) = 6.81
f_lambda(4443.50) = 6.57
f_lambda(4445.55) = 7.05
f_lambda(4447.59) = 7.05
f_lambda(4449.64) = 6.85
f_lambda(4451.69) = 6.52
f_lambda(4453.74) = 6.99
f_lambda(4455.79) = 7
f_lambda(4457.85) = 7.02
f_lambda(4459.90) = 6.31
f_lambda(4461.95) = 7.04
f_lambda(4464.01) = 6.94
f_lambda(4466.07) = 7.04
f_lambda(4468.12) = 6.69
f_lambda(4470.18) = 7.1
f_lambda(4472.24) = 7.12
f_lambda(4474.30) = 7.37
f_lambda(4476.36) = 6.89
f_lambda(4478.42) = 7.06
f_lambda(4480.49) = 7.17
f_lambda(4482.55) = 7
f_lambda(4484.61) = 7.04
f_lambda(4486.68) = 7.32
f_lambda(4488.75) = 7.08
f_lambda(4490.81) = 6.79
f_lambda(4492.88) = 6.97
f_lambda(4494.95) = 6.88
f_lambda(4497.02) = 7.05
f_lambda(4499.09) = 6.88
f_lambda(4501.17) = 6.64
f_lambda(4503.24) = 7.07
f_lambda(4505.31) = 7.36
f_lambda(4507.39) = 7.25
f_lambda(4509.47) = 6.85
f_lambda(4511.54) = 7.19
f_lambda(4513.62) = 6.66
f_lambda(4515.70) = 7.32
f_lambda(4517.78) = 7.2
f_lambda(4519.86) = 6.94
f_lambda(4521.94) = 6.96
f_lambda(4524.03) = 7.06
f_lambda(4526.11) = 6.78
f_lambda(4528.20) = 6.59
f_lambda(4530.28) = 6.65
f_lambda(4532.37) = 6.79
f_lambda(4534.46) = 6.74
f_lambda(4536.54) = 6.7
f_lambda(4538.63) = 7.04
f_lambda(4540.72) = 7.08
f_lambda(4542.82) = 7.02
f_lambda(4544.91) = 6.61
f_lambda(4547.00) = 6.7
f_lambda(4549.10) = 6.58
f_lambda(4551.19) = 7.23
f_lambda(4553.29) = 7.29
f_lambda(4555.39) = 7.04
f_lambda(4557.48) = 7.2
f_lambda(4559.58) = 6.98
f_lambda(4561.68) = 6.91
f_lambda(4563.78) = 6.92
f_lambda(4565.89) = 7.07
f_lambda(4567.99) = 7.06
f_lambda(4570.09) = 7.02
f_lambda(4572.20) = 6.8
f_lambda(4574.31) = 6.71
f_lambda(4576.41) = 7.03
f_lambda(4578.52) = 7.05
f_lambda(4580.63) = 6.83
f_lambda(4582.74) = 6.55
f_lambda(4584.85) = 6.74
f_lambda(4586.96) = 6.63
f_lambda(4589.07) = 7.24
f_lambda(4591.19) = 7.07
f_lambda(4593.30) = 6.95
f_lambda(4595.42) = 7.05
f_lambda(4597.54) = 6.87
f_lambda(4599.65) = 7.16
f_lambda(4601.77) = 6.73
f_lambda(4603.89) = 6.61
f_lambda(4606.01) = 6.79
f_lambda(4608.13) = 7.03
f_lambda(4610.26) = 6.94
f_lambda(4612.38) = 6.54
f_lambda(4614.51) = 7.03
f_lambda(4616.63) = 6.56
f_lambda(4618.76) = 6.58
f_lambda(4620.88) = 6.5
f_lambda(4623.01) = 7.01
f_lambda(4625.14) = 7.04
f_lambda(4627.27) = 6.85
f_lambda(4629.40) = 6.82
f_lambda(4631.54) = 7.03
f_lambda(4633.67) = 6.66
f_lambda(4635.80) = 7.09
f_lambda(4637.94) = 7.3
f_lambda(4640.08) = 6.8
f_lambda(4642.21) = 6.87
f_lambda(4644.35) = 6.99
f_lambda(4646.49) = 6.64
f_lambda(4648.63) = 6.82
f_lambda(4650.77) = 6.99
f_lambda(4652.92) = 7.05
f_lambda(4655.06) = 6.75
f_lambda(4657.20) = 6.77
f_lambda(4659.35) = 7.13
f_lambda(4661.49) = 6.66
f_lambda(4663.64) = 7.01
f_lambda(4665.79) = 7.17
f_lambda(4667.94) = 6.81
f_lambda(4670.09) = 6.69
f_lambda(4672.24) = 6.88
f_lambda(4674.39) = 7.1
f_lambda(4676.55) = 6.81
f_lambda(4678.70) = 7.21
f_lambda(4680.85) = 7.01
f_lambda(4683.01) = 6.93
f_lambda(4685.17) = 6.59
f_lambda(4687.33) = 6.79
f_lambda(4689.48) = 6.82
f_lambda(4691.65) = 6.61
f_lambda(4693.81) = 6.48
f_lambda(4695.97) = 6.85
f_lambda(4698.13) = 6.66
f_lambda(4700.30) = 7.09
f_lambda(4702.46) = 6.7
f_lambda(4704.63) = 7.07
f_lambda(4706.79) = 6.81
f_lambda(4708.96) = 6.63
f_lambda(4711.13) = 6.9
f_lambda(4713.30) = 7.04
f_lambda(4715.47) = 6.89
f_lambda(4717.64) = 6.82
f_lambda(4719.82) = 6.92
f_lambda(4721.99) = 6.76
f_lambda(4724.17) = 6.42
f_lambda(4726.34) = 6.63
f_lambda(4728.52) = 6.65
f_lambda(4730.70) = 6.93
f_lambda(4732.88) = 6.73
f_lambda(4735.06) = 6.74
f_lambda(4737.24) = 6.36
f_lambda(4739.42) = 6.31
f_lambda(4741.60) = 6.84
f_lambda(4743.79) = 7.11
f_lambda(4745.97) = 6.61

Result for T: -0.02 mag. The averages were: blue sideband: 6.92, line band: 7.03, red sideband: 6.83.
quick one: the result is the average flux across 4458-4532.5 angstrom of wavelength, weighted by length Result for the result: 6.98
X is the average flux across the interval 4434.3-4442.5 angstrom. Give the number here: 6.88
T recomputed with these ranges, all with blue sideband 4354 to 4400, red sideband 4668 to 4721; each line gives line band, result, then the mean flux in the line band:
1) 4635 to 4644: -0.02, 7.01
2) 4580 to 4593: 0.01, 6.85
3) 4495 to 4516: -0.01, 7.01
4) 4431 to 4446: 0.01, 6.9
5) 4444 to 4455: 0.01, 6.88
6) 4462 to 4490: -0.02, 7.06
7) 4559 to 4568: -0.01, 6.98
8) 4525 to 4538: 0.03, 6.72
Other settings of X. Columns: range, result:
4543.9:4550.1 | 6.63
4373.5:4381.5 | 6.99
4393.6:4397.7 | 6.79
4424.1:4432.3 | 6.94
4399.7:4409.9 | 7.06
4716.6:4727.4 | 6.71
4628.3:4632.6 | 6.91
